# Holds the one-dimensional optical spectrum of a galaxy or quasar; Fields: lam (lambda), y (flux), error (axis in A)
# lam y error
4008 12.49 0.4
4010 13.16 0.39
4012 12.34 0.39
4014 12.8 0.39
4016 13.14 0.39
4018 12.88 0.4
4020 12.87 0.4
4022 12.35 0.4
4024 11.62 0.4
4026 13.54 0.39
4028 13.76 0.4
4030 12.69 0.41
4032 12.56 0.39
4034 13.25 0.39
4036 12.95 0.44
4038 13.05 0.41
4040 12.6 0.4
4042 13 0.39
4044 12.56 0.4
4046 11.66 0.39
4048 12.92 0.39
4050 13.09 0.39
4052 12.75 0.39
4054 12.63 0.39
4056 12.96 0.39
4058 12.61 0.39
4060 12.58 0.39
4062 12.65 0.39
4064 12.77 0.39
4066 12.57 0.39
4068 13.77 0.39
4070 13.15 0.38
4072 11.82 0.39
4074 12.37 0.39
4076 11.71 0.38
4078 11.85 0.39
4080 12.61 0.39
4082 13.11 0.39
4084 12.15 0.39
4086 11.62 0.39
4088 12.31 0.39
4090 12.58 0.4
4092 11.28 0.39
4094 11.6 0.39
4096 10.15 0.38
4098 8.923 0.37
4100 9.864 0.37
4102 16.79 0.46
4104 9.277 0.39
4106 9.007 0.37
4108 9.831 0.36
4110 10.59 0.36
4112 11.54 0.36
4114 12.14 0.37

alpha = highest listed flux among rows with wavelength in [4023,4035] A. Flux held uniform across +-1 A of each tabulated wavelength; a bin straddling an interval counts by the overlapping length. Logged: 13.76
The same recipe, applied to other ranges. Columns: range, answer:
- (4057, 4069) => 13.77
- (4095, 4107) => 16.79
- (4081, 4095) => 13.11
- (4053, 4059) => 12.96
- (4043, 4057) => 13.09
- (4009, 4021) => 13.16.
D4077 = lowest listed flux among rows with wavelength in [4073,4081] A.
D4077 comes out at 11.71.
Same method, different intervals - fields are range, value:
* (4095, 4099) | 8.923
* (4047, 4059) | 12.61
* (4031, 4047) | 11.66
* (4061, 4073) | 11.82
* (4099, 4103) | 9.864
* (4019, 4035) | 11.62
